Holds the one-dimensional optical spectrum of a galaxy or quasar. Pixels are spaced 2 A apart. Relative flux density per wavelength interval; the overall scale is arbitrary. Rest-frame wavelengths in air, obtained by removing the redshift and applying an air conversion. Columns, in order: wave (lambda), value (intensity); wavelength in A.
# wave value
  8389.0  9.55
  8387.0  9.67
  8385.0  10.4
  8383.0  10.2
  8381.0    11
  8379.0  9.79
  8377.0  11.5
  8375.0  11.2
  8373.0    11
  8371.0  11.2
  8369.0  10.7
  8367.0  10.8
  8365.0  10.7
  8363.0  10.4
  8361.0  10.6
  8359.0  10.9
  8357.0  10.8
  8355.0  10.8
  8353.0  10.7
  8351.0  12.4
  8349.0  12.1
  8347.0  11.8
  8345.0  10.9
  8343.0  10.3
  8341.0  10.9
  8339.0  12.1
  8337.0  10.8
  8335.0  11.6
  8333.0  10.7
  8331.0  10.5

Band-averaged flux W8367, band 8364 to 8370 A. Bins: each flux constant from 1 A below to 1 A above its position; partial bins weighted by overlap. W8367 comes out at 10.7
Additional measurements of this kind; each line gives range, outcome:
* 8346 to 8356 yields 11.6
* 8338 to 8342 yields 11.5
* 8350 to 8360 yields 11.1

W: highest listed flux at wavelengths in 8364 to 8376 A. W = 11.2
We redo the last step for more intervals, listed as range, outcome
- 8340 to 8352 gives 12.4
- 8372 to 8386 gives 11.5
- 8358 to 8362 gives 10.9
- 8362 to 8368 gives 10.8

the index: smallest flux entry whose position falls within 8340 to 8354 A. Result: 10.3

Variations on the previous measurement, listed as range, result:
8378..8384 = 9.79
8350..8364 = 10.4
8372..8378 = 11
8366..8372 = 10.7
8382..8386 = 10.2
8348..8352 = 12.1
